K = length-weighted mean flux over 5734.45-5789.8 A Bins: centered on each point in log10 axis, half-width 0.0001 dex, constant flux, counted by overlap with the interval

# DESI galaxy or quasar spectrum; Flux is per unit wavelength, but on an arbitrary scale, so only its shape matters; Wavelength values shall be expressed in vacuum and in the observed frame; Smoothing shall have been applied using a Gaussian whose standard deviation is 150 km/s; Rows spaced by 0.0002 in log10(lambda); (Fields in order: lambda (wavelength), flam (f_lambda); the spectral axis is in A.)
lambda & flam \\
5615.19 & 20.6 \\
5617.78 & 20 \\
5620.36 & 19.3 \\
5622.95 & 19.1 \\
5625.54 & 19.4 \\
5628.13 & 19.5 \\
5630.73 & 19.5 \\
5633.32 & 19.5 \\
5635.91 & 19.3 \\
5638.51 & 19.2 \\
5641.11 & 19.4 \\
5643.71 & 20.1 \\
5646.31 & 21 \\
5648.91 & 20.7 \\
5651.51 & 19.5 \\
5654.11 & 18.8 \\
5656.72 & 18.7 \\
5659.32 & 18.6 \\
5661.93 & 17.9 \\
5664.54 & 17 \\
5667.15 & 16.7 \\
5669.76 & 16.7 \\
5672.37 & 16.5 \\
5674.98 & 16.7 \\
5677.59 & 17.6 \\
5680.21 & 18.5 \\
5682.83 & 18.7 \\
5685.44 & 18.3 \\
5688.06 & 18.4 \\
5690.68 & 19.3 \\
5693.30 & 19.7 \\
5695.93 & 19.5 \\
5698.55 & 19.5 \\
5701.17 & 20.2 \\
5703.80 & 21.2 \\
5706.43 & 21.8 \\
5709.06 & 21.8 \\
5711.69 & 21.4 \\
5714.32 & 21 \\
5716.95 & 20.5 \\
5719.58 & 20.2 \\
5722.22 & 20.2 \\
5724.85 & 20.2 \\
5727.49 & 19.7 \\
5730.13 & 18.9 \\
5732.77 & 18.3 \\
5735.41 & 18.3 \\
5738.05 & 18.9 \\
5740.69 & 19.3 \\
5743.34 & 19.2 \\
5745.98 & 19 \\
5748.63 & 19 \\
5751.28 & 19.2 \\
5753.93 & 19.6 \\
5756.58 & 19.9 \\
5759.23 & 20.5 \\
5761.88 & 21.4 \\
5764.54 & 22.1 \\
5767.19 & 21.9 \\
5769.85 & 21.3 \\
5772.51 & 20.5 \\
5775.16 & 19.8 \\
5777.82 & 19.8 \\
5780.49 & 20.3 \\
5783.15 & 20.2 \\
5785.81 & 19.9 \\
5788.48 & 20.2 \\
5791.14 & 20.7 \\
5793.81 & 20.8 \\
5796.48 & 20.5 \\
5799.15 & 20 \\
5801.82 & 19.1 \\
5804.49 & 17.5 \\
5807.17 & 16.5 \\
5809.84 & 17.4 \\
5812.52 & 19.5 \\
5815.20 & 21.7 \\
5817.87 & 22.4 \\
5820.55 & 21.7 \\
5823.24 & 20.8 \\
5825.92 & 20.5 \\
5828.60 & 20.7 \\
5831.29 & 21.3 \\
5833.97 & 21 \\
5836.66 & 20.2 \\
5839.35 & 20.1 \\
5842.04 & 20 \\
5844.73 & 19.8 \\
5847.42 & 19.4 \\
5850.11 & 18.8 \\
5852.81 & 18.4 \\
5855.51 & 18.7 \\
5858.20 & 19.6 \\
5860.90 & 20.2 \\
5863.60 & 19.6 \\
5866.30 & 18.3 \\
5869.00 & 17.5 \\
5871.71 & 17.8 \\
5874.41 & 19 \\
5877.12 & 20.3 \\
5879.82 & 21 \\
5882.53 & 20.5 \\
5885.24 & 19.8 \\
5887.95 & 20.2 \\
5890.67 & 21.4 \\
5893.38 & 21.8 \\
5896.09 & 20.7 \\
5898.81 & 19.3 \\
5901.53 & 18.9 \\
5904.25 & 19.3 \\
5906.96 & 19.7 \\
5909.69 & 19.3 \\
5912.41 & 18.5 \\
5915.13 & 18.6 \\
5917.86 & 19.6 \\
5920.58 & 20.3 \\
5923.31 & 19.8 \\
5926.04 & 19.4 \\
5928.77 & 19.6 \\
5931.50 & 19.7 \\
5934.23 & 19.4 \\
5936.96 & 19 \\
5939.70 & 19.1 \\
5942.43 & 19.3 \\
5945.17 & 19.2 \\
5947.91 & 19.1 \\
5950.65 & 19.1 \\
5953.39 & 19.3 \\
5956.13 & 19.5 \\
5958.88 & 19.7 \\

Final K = 20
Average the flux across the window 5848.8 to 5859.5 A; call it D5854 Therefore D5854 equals 18.9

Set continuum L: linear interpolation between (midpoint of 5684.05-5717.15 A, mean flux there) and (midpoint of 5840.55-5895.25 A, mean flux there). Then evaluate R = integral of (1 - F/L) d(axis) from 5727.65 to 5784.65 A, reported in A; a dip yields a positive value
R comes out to 0.4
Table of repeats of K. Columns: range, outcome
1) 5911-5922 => 19.3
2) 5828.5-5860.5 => 19.8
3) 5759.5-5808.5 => 20.1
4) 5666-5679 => 16.9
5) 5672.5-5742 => 19.5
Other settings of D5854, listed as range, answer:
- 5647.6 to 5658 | 19.4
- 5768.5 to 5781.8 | 20.3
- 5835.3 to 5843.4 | 20.1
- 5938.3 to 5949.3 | 19.2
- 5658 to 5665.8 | 17.8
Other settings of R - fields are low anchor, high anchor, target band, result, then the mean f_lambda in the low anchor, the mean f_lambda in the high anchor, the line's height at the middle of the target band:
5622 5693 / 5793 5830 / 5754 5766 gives -0.8 A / 18.7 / 19.9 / 19.5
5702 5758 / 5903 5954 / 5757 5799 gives -1.9 A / 19.9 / 19.3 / 19.8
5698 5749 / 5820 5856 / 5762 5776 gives -0.8 A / 20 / 20.1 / 20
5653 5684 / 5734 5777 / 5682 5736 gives -3.3 A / 17.7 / 20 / 18.8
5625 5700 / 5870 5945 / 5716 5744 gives -0.6 A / 18.8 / 19.7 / 19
